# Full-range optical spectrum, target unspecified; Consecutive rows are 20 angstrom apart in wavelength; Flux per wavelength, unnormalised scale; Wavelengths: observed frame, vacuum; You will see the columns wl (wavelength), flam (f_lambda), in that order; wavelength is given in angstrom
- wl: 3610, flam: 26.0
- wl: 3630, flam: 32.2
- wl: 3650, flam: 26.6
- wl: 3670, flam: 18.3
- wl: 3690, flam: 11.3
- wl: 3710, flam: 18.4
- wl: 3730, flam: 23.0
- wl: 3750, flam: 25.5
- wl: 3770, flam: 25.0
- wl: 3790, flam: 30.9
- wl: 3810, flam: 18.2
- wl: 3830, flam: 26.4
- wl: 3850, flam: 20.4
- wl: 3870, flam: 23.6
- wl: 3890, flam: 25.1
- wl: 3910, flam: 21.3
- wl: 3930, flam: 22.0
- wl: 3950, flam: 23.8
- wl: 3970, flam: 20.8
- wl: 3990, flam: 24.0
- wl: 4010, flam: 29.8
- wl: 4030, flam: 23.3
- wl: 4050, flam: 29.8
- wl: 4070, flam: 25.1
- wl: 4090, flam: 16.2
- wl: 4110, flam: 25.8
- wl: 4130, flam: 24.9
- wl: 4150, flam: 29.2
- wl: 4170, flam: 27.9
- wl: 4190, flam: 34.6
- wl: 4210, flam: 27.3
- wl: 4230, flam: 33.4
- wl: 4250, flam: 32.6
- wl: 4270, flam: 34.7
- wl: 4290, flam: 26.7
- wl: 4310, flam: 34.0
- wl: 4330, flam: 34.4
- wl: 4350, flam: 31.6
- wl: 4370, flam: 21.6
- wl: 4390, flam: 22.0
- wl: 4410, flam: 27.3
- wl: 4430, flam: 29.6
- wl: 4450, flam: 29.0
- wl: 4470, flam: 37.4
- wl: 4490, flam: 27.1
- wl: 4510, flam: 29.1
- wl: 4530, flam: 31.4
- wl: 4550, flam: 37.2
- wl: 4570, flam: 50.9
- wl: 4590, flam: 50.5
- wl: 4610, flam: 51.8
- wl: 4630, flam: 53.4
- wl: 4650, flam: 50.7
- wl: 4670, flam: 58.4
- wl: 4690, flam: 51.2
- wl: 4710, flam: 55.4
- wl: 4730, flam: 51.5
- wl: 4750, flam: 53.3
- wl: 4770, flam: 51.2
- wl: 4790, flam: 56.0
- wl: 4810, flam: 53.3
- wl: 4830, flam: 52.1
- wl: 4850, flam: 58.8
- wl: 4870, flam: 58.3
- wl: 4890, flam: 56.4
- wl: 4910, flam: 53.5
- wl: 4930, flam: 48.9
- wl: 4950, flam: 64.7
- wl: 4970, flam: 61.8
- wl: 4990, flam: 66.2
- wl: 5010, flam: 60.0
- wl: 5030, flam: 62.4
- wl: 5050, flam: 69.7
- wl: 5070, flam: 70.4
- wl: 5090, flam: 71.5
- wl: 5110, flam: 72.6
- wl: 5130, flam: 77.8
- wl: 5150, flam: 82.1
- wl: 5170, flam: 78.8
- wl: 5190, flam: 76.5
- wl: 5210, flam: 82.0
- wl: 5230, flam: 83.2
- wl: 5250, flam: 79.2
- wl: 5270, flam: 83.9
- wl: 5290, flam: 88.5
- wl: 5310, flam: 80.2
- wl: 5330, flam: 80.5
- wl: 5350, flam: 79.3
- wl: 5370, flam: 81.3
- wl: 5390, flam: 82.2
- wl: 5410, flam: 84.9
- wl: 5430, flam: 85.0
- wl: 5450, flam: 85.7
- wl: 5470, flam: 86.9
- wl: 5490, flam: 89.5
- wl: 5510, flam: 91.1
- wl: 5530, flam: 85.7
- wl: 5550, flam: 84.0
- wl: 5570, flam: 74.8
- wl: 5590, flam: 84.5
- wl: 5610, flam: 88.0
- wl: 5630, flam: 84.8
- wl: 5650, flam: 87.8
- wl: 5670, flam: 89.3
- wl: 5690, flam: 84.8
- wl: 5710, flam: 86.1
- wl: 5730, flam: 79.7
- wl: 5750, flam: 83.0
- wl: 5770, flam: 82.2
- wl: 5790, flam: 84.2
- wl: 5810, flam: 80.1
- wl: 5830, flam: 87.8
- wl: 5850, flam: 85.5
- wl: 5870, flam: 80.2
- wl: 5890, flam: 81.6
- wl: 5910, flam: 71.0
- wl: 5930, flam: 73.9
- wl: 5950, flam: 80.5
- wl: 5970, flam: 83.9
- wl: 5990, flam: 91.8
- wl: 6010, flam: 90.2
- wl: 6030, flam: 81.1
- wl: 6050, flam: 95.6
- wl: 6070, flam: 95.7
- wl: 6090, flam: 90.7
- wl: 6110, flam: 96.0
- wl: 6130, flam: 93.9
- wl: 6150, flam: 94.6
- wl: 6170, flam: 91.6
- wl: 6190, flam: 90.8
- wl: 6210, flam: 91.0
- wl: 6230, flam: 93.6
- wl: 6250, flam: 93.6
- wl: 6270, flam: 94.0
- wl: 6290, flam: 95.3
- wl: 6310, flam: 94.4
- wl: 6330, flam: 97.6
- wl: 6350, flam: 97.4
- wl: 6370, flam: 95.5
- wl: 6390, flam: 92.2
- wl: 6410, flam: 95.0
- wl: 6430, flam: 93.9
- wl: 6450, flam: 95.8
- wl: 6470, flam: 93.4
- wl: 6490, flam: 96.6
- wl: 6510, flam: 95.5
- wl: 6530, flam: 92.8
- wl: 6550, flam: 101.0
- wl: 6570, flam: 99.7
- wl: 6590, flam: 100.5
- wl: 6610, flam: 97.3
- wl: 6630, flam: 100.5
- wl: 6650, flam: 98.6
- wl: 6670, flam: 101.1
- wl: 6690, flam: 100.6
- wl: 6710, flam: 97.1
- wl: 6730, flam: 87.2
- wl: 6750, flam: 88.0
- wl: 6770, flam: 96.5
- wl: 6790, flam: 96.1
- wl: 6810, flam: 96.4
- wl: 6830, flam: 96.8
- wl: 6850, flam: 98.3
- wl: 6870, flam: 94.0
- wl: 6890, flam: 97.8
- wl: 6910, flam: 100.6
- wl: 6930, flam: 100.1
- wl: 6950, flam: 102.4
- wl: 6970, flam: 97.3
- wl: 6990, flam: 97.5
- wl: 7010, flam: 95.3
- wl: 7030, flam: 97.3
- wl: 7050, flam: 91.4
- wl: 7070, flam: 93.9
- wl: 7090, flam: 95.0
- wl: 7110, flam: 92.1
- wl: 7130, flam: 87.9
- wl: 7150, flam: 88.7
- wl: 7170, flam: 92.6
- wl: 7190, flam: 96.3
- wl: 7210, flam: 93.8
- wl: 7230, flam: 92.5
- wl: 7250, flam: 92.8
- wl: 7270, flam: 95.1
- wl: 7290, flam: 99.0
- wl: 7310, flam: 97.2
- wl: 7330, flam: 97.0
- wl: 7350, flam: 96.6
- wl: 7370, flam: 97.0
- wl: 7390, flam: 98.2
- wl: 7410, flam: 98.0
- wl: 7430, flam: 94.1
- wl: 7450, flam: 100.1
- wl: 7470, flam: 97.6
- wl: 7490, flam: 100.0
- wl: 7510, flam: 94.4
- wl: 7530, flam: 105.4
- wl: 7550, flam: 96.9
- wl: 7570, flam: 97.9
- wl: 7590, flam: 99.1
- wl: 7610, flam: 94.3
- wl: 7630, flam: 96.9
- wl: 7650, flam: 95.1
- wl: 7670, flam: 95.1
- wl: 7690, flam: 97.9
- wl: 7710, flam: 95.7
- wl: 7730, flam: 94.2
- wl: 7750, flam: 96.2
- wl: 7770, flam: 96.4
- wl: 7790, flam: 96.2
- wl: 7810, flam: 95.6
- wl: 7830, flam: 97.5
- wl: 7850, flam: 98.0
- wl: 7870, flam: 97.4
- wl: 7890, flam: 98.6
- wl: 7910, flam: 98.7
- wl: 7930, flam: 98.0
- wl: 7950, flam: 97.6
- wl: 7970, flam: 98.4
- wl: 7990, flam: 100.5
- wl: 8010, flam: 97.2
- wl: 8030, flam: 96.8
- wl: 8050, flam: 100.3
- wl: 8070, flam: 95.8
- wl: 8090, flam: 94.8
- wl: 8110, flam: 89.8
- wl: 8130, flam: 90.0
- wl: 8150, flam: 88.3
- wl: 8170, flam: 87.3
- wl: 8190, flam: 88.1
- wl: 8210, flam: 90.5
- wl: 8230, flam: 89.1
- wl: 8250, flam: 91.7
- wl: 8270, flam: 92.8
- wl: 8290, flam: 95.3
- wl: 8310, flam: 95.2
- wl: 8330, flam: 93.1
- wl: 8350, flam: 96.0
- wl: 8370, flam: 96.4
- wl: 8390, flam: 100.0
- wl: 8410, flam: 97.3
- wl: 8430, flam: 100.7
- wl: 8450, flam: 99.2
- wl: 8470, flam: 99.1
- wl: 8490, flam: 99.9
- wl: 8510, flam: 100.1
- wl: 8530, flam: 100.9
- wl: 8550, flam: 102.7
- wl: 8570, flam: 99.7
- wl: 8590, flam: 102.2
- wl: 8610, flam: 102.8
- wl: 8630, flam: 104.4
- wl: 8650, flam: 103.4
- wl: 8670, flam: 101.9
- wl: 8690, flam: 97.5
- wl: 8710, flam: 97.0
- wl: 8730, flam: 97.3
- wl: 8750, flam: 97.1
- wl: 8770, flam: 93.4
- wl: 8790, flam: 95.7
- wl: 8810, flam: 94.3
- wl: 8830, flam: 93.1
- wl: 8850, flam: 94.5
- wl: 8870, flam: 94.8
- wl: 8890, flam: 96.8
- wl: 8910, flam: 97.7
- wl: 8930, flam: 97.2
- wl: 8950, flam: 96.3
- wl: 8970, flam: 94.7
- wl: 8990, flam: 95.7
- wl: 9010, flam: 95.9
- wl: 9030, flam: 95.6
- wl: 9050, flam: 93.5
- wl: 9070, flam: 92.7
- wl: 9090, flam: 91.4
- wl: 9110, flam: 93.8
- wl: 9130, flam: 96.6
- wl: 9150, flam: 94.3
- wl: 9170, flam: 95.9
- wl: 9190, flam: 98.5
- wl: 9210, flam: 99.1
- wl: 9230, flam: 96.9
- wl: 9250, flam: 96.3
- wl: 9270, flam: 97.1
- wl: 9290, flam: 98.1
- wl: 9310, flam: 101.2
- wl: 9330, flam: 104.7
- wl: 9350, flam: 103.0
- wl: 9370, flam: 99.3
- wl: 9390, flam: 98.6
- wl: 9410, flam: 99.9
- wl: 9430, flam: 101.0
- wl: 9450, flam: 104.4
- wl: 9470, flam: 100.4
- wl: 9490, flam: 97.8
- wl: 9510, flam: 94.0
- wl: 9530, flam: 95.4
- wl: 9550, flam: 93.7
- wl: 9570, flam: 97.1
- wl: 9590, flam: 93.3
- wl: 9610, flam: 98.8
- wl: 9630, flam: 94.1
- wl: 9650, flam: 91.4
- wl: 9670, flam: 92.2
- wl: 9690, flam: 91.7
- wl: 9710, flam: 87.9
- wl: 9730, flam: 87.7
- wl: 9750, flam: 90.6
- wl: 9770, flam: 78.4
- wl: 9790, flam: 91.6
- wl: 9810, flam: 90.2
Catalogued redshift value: 0.14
